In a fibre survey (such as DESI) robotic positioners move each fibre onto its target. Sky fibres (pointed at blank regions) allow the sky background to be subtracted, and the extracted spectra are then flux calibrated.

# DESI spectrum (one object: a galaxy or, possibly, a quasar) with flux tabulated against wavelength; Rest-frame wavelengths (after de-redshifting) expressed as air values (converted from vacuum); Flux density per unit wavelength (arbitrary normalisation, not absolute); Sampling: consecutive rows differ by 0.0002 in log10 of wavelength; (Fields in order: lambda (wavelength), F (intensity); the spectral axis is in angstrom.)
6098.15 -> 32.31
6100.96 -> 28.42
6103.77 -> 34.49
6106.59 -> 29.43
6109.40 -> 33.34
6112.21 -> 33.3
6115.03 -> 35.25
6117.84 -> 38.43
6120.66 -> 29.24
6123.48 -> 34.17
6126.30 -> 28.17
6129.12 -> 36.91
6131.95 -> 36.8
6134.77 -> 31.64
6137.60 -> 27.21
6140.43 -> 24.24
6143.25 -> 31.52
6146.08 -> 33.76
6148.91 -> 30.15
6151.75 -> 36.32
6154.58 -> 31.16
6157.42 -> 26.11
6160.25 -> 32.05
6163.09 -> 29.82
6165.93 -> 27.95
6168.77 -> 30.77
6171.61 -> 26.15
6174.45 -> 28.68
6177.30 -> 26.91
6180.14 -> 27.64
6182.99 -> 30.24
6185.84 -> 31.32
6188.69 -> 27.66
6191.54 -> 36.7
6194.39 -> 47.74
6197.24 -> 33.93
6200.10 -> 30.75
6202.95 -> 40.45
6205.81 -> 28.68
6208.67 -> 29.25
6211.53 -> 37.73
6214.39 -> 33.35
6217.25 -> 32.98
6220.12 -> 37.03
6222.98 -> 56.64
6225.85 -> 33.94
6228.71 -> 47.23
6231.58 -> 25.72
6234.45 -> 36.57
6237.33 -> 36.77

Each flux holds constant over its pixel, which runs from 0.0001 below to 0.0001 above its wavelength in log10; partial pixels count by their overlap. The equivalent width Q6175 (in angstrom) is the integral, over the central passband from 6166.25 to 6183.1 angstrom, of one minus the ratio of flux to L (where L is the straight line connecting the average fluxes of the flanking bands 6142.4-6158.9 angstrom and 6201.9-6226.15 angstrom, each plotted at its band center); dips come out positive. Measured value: 2.6 angstrom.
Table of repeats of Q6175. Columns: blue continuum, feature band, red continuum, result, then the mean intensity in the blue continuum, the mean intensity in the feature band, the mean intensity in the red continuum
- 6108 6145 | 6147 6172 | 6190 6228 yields 2.9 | 32.3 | 30.3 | 37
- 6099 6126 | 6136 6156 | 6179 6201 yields 1.4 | 32.7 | 30.6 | 33.4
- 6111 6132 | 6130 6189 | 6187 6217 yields 7.2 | 33.9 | 30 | 34.5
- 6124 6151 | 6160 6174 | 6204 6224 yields 1.7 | 31.4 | 29.1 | 36.2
